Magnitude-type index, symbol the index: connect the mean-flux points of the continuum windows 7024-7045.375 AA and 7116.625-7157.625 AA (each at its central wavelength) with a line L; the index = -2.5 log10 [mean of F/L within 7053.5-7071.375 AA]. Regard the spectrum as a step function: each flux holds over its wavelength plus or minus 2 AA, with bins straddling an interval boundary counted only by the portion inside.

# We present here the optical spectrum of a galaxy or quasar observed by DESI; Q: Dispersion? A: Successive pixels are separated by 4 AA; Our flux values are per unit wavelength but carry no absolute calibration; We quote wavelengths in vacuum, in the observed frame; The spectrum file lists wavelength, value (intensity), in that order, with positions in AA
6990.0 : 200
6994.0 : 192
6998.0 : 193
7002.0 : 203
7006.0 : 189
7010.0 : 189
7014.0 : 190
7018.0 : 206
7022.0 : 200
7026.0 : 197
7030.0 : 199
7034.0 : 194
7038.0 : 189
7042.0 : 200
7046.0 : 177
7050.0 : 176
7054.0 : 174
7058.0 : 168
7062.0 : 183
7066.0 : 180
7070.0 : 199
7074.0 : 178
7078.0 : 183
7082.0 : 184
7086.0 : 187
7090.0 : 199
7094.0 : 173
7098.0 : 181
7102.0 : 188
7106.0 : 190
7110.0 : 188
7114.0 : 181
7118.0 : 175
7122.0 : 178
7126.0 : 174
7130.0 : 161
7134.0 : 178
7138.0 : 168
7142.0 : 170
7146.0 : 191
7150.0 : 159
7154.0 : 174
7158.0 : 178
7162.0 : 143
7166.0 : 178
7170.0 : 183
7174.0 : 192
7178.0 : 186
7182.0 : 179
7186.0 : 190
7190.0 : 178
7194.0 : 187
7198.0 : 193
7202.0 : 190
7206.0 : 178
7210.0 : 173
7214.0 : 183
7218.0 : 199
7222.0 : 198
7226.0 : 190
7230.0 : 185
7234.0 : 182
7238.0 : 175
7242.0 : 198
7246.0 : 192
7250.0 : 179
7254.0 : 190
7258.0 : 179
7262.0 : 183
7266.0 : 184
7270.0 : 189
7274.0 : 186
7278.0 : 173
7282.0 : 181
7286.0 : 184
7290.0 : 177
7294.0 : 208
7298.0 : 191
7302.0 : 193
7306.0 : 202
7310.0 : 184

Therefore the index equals 0.05 mag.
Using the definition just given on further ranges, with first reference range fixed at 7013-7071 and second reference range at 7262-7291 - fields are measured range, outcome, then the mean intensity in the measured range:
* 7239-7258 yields -0.028 mag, 188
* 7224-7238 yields -0.004 mag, 184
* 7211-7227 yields -0.044 mag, 191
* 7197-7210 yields -0.001 mag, 184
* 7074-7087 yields 0.024 mag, 183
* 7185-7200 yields -0.013 mag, 187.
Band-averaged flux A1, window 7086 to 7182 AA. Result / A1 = 178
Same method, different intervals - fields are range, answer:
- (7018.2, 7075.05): 187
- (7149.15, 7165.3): 165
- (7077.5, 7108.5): 186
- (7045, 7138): 180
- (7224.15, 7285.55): 184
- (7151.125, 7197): 179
